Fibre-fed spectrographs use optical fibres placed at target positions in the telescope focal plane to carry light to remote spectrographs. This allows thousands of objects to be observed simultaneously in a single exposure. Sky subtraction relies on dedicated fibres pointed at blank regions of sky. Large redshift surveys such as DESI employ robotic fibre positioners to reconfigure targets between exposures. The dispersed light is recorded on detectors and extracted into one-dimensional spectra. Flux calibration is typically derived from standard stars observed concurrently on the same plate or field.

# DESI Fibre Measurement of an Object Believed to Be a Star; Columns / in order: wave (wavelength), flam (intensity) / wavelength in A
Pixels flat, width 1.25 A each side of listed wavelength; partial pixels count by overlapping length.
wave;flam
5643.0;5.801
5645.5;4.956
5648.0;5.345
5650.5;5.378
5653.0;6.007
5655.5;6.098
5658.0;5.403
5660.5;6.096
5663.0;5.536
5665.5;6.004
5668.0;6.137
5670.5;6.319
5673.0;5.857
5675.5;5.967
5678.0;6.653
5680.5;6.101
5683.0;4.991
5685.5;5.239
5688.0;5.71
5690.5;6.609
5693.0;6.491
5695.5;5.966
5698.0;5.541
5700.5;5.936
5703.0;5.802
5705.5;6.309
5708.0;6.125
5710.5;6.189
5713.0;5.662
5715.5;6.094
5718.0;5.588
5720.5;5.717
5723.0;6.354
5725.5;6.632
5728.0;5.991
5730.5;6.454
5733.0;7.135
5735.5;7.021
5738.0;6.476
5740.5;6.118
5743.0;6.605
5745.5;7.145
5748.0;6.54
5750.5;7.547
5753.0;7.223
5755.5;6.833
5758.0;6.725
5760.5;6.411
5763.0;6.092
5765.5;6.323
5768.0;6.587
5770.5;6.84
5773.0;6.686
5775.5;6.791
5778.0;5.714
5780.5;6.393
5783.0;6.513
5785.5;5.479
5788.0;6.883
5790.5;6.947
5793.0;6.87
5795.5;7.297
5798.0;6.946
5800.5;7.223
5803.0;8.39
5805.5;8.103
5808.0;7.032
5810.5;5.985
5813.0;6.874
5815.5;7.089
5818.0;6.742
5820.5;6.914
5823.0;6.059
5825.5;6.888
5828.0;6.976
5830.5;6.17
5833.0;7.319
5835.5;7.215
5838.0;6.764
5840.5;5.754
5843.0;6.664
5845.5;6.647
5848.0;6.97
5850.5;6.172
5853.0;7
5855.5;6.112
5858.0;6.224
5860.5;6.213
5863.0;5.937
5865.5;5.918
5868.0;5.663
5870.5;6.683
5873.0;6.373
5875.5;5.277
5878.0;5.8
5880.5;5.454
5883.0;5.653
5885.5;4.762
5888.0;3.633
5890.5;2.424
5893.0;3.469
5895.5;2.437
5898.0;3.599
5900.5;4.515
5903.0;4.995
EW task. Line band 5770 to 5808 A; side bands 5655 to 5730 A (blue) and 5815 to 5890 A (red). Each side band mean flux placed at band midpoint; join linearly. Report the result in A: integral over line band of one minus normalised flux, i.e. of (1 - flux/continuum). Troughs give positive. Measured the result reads -4.8 A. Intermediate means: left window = 5.97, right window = 6.19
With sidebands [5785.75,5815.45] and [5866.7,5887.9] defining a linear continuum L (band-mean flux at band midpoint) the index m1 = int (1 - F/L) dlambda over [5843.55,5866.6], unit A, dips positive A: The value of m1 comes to -1.3 A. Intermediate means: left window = 7.08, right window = 5.6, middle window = 6.37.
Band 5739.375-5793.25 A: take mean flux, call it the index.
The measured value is 6.6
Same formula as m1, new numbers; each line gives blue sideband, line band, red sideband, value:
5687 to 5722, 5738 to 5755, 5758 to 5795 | -1.5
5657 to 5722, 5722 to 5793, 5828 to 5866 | -4.8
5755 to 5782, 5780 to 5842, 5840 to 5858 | -3.4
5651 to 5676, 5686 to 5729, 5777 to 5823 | 1.3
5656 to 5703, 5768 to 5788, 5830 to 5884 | -0.9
